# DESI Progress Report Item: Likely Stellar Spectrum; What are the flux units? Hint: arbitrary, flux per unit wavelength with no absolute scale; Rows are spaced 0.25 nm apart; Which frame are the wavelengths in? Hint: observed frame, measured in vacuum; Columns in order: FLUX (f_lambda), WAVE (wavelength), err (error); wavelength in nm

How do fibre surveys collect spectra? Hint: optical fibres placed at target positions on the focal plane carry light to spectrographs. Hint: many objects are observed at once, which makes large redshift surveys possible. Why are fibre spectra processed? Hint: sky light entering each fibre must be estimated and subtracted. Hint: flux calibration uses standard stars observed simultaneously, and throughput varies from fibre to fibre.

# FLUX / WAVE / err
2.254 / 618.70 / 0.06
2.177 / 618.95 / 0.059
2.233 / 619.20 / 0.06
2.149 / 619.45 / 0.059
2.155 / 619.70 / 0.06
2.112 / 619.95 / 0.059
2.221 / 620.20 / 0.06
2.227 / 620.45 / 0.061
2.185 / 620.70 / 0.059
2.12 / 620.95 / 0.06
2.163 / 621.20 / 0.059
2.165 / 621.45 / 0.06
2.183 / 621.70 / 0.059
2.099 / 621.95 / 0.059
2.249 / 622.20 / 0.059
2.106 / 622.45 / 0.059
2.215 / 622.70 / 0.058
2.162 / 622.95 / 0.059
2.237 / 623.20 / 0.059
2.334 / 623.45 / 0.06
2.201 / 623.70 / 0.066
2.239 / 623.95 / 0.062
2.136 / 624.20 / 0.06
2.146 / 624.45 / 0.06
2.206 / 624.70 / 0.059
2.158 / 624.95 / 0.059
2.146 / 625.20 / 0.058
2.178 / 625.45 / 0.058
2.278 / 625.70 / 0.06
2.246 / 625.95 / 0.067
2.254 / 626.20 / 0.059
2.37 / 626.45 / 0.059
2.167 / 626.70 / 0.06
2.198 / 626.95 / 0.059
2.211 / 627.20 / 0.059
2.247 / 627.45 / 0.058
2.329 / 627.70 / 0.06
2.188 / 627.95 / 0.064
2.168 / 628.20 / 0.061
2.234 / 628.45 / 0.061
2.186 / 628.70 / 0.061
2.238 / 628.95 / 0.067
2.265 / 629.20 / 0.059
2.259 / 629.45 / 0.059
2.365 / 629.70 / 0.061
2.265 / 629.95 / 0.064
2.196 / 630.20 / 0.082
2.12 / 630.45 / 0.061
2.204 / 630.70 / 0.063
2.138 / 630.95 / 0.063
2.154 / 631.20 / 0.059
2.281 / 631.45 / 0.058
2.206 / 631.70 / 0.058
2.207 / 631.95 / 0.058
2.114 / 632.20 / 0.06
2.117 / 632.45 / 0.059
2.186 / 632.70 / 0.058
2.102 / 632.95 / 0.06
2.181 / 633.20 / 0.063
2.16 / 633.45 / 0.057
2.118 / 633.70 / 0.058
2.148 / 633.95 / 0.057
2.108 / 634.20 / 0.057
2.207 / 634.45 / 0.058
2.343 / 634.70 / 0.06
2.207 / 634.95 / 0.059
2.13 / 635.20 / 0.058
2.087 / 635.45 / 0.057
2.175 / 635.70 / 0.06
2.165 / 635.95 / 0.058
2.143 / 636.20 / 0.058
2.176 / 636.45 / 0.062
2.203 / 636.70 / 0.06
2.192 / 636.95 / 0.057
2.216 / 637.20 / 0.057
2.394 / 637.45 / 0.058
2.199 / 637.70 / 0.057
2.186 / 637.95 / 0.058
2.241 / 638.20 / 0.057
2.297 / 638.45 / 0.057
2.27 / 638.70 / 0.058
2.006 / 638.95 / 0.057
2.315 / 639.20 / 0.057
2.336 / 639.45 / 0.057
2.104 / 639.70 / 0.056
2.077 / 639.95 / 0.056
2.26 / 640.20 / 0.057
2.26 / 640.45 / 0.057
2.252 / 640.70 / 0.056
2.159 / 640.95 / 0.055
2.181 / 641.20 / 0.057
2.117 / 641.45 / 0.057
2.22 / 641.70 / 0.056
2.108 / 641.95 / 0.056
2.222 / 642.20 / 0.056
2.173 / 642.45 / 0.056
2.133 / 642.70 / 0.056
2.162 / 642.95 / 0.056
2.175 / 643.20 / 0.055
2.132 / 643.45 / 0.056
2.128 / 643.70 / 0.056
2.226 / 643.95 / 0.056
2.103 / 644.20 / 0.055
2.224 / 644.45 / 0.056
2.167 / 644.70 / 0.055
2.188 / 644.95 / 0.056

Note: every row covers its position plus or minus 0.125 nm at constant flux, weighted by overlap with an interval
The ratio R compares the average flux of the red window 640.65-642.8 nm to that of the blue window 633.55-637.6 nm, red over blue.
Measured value 0.99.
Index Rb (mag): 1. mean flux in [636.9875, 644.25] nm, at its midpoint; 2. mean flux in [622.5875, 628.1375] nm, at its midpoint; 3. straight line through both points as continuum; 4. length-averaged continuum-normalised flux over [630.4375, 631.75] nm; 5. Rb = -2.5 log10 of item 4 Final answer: 0.01 mag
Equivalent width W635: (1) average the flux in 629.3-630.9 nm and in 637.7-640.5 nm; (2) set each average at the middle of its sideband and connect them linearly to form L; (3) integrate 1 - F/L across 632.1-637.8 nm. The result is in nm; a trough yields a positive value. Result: 0.11 nm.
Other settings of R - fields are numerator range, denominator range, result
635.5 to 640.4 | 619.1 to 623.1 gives 1.02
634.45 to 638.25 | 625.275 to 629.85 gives 0.98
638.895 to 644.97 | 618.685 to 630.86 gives 0.99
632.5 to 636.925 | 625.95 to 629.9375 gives 0.96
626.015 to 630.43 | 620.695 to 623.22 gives 1.03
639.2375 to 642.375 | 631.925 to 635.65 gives 1.02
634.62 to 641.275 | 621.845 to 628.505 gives 1.00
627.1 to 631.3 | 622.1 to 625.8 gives 1.01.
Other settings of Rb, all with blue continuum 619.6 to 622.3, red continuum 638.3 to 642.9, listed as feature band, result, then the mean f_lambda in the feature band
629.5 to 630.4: -0.039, 2.26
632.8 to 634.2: 0.023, 2.14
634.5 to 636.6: 0.004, 2.18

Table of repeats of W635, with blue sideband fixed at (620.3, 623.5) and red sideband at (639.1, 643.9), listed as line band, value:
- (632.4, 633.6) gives 0.02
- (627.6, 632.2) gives -0.07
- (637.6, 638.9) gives -0.02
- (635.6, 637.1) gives 0.01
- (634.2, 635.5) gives 0.00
